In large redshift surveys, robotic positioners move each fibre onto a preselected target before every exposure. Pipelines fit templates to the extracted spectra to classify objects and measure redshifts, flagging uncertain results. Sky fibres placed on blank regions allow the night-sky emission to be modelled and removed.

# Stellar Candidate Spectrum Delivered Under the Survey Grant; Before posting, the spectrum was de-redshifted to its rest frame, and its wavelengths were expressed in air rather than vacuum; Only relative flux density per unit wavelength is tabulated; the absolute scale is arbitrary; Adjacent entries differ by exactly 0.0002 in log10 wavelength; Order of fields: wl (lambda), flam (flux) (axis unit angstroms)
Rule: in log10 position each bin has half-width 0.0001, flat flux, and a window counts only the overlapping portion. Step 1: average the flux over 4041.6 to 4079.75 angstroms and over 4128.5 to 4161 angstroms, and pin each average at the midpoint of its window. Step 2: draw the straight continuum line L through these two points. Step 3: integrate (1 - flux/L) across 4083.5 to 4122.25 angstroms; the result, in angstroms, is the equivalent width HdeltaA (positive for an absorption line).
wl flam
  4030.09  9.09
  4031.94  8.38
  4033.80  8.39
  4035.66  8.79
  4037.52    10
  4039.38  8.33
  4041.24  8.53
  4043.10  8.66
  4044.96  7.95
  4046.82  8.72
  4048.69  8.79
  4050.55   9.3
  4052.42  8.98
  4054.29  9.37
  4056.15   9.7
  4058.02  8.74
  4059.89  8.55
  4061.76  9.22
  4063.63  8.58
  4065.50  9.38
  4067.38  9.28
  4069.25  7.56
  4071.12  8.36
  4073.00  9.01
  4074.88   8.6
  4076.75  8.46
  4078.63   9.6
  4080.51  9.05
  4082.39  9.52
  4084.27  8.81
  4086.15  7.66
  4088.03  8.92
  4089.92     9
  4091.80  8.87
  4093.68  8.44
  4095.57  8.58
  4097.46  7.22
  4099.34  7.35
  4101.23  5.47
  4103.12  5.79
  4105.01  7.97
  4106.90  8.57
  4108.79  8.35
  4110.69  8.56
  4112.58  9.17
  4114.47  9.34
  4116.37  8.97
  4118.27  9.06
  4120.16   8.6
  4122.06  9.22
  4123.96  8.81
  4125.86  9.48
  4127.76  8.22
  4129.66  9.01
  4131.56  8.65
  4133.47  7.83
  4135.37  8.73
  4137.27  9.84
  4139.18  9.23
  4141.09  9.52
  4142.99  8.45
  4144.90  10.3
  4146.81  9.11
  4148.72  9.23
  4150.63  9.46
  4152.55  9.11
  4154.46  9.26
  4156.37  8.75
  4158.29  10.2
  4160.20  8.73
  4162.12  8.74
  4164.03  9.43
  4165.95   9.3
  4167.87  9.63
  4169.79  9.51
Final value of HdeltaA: 3.1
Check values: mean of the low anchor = 8.84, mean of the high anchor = 9.14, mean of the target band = 8.26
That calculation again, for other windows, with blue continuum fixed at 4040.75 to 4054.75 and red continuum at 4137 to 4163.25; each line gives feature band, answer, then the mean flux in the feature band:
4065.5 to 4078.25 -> 0.34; 8.65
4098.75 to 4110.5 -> 2.23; 7.33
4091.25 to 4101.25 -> 1.33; 7.81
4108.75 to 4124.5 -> 0.30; 8.93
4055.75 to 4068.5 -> -0.25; 9.01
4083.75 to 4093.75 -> 0.39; 8.63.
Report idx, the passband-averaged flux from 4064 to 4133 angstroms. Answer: 8.52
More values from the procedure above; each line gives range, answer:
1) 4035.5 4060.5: 8.89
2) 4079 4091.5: 8.86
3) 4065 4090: 8.78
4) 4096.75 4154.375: 8.64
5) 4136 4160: 9.34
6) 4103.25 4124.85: 8.67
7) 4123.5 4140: 8.87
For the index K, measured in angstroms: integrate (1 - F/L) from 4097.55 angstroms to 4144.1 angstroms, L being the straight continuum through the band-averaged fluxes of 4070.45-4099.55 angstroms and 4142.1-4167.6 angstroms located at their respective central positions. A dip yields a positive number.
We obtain 2.4 angstroms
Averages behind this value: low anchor 8.62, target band 8.49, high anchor 9.25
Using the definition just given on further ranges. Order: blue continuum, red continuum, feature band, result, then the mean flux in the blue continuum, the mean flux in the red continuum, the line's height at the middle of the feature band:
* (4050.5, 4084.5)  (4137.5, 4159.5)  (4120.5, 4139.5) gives 0.8 angstroms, 8.94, 9.34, 9.25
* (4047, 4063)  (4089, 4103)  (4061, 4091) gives -1.6 angstroms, 9.05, 7.73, 8.37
